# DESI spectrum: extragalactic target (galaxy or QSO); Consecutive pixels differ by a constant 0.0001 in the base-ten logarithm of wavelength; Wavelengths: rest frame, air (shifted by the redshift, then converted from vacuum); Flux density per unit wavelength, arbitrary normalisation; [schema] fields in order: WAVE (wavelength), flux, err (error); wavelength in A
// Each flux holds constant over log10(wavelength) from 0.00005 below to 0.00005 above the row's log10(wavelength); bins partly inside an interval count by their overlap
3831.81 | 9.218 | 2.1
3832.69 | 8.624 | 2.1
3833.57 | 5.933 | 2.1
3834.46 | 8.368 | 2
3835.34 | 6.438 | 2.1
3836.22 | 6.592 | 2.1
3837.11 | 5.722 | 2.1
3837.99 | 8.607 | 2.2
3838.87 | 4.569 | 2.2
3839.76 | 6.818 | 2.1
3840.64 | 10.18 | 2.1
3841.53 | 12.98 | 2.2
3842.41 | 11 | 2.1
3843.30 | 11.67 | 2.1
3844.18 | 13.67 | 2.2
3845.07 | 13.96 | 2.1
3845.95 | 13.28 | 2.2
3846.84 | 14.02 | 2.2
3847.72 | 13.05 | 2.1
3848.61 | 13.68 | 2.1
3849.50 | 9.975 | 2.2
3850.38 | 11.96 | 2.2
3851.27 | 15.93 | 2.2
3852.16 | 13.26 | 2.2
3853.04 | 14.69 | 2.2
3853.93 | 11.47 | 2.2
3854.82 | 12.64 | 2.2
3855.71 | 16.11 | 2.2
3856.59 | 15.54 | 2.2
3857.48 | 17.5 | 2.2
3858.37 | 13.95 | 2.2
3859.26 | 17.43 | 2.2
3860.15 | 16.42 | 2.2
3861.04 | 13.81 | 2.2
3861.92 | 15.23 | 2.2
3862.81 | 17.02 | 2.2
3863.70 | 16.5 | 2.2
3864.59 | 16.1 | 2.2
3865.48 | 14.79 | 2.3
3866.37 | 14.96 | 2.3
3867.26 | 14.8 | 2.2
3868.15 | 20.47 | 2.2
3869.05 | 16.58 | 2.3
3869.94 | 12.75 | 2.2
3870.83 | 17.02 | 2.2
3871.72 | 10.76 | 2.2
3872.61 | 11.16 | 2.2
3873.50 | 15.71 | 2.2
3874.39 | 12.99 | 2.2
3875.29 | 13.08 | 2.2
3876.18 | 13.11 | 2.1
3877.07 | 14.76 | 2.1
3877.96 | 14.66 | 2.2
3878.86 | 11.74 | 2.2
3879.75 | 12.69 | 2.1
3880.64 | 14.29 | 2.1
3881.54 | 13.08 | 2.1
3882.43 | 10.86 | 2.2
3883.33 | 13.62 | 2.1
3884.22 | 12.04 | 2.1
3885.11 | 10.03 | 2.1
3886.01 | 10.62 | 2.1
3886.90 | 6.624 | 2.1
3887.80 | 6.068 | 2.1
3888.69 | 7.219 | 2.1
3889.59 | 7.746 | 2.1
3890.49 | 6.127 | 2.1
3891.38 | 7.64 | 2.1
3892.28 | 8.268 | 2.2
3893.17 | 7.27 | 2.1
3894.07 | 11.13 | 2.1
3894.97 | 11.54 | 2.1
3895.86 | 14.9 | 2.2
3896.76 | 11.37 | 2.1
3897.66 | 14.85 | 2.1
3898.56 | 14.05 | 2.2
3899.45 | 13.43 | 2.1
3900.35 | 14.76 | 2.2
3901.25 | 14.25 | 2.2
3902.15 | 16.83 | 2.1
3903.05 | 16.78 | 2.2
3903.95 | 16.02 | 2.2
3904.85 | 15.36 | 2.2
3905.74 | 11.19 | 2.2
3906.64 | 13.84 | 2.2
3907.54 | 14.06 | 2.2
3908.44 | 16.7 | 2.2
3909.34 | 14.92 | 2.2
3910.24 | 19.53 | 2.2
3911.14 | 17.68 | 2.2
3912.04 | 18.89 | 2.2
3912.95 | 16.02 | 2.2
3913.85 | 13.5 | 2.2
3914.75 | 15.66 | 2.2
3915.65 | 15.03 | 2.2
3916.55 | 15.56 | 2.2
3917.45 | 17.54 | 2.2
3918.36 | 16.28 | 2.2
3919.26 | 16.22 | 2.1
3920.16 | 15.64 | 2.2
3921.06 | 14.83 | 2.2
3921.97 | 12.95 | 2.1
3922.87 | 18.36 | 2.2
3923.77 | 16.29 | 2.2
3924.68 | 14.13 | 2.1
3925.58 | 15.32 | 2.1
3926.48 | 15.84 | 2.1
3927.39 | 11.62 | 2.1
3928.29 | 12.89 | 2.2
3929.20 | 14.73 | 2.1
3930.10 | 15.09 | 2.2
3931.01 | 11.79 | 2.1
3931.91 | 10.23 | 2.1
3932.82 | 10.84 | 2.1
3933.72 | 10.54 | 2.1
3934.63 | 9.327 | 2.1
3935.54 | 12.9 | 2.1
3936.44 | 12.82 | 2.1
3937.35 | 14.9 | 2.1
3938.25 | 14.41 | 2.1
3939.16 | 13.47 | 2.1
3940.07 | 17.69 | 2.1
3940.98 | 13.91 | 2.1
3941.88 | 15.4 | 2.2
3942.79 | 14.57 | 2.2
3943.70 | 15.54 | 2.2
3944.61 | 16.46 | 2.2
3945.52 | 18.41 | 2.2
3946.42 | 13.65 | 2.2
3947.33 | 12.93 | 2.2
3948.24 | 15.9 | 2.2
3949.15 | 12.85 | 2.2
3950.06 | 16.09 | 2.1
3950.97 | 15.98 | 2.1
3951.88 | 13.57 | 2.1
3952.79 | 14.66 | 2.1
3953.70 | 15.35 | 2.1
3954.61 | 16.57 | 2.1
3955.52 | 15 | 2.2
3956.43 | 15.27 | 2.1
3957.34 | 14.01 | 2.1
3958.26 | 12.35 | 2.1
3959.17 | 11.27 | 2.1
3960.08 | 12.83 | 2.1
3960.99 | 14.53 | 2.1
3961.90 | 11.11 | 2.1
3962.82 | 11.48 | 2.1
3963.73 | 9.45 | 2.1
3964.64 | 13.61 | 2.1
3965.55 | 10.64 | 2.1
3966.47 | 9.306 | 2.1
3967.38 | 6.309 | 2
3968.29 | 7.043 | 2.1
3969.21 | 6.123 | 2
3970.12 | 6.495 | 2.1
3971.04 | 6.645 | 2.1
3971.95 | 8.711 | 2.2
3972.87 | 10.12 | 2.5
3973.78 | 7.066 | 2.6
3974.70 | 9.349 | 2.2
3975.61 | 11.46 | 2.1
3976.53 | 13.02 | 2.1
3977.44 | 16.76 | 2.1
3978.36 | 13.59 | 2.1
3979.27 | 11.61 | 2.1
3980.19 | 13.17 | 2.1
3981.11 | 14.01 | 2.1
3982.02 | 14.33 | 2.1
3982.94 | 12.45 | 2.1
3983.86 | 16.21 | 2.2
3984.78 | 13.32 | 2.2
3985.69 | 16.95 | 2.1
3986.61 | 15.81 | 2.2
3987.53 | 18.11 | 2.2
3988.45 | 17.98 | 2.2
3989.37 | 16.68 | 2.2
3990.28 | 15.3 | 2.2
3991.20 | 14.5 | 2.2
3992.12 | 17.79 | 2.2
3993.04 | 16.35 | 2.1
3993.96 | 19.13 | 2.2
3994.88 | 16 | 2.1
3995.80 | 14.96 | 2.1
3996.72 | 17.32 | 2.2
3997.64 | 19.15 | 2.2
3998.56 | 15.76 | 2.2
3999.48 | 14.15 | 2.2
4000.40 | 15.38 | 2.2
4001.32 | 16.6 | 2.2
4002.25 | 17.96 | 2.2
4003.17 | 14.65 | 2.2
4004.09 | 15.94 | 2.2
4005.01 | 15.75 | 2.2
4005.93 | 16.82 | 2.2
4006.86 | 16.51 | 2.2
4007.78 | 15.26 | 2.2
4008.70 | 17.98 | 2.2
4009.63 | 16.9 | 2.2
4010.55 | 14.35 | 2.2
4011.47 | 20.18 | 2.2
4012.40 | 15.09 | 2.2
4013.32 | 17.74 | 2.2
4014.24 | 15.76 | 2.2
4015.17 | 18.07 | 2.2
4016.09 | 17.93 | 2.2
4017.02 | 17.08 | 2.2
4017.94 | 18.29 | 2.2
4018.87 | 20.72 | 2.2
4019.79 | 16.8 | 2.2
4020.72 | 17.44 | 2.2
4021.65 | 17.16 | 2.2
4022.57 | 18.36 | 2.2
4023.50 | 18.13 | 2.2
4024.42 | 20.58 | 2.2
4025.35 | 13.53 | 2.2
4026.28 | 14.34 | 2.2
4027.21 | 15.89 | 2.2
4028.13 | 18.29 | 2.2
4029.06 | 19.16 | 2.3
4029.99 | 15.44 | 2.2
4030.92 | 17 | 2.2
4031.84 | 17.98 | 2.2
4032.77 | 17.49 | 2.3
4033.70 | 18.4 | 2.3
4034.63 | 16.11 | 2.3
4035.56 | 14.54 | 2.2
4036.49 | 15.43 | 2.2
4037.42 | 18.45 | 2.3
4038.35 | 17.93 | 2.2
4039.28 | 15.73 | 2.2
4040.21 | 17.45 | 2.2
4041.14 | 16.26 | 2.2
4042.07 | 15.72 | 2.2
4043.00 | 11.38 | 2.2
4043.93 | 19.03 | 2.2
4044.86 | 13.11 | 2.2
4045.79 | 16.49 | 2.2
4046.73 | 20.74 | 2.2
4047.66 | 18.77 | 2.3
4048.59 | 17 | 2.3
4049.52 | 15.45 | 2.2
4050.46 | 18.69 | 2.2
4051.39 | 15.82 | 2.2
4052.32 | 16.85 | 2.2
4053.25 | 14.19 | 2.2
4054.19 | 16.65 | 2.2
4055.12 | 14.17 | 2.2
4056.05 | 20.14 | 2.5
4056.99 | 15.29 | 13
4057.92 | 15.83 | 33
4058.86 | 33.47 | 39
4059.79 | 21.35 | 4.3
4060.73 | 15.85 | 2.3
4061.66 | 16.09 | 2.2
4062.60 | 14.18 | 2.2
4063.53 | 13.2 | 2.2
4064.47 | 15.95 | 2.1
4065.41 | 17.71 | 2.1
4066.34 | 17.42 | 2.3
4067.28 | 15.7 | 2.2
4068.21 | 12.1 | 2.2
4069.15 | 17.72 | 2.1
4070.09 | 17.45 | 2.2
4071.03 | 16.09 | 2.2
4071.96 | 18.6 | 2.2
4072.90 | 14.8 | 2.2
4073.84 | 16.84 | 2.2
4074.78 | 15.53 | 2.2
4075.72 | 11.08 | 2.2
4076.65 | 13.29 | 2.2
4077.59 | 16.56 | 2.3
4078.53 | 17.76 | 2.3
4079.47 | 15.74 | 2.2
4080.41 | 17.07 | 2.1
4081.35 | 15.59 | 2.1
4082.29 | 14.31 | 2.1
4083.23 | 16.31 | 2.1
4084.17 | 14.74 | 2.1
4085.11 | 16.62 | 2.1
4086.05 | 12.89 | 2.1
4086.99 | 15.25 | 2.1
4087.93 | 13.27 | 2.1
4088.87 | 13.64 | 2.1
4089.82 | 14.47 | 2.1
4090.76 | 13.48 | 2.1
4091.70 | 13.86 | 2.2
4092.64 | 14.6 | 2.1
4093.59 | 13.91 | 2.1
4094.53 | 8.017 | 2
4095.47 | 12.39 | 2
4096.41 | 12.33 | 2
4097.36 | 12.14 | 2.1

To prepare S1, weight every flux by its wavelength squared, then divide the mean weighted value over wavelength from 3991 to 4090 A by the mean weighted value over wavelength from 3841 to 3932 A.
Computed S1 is 1.30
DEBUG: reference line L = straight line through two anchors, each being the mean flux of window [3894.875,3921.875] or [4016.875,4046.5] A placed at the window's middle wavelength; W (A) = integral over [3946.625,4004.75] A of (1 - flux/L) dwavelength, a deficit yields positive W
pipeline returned 9.1 A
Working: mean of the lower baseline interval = 15.3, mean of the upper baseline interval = 16.9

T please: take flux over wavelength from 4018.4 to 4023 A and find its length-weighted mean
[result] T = 18.1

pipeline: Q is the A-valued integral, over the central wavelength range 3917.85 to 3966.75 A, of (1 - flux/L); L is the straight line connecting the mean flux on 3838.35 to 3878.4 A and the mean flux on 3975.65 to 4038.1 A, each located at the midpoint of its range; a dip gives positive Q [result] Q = 4.2 A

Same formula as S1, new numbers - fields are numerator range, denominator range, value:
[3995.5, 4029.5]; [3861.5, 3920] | 1.32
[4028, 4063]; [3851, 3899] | 1.44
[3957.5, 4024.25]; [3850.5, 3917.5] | 1.12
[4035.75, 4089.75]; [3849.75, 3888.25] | 1.30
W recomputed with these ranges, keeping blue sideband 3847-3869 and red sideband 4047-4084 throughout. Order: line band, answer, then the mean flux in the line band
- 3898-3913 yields -0.23 A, 15.5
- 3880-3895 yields 5.45 A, 9.64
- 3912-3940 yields 2.11 A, 14.3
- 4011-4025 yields -1.48 A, 17.9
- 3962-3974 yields 5.32 A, 8.79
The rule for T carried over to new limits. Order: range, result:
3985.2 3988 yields 16.9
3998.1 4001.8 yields 15.5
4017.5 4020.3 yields 18.6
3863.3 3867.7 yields 15.4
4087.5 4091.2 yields 13.7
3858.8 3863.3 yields 16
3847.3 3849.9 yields 12.2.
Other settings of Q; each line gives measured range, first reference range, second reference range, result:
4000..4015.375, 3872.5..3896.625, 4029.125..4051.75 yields -1.0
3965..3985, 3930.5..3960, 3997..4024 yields 6.0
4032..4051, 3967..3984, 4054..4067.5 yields -0.8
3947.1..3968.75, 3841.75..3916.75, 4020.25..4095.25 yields 2.8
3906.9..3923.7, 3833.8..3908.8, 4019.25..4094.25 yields -3.1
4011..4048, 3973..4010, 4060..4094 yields -4.4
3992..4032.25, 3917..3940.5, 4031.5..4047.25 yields -2.4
